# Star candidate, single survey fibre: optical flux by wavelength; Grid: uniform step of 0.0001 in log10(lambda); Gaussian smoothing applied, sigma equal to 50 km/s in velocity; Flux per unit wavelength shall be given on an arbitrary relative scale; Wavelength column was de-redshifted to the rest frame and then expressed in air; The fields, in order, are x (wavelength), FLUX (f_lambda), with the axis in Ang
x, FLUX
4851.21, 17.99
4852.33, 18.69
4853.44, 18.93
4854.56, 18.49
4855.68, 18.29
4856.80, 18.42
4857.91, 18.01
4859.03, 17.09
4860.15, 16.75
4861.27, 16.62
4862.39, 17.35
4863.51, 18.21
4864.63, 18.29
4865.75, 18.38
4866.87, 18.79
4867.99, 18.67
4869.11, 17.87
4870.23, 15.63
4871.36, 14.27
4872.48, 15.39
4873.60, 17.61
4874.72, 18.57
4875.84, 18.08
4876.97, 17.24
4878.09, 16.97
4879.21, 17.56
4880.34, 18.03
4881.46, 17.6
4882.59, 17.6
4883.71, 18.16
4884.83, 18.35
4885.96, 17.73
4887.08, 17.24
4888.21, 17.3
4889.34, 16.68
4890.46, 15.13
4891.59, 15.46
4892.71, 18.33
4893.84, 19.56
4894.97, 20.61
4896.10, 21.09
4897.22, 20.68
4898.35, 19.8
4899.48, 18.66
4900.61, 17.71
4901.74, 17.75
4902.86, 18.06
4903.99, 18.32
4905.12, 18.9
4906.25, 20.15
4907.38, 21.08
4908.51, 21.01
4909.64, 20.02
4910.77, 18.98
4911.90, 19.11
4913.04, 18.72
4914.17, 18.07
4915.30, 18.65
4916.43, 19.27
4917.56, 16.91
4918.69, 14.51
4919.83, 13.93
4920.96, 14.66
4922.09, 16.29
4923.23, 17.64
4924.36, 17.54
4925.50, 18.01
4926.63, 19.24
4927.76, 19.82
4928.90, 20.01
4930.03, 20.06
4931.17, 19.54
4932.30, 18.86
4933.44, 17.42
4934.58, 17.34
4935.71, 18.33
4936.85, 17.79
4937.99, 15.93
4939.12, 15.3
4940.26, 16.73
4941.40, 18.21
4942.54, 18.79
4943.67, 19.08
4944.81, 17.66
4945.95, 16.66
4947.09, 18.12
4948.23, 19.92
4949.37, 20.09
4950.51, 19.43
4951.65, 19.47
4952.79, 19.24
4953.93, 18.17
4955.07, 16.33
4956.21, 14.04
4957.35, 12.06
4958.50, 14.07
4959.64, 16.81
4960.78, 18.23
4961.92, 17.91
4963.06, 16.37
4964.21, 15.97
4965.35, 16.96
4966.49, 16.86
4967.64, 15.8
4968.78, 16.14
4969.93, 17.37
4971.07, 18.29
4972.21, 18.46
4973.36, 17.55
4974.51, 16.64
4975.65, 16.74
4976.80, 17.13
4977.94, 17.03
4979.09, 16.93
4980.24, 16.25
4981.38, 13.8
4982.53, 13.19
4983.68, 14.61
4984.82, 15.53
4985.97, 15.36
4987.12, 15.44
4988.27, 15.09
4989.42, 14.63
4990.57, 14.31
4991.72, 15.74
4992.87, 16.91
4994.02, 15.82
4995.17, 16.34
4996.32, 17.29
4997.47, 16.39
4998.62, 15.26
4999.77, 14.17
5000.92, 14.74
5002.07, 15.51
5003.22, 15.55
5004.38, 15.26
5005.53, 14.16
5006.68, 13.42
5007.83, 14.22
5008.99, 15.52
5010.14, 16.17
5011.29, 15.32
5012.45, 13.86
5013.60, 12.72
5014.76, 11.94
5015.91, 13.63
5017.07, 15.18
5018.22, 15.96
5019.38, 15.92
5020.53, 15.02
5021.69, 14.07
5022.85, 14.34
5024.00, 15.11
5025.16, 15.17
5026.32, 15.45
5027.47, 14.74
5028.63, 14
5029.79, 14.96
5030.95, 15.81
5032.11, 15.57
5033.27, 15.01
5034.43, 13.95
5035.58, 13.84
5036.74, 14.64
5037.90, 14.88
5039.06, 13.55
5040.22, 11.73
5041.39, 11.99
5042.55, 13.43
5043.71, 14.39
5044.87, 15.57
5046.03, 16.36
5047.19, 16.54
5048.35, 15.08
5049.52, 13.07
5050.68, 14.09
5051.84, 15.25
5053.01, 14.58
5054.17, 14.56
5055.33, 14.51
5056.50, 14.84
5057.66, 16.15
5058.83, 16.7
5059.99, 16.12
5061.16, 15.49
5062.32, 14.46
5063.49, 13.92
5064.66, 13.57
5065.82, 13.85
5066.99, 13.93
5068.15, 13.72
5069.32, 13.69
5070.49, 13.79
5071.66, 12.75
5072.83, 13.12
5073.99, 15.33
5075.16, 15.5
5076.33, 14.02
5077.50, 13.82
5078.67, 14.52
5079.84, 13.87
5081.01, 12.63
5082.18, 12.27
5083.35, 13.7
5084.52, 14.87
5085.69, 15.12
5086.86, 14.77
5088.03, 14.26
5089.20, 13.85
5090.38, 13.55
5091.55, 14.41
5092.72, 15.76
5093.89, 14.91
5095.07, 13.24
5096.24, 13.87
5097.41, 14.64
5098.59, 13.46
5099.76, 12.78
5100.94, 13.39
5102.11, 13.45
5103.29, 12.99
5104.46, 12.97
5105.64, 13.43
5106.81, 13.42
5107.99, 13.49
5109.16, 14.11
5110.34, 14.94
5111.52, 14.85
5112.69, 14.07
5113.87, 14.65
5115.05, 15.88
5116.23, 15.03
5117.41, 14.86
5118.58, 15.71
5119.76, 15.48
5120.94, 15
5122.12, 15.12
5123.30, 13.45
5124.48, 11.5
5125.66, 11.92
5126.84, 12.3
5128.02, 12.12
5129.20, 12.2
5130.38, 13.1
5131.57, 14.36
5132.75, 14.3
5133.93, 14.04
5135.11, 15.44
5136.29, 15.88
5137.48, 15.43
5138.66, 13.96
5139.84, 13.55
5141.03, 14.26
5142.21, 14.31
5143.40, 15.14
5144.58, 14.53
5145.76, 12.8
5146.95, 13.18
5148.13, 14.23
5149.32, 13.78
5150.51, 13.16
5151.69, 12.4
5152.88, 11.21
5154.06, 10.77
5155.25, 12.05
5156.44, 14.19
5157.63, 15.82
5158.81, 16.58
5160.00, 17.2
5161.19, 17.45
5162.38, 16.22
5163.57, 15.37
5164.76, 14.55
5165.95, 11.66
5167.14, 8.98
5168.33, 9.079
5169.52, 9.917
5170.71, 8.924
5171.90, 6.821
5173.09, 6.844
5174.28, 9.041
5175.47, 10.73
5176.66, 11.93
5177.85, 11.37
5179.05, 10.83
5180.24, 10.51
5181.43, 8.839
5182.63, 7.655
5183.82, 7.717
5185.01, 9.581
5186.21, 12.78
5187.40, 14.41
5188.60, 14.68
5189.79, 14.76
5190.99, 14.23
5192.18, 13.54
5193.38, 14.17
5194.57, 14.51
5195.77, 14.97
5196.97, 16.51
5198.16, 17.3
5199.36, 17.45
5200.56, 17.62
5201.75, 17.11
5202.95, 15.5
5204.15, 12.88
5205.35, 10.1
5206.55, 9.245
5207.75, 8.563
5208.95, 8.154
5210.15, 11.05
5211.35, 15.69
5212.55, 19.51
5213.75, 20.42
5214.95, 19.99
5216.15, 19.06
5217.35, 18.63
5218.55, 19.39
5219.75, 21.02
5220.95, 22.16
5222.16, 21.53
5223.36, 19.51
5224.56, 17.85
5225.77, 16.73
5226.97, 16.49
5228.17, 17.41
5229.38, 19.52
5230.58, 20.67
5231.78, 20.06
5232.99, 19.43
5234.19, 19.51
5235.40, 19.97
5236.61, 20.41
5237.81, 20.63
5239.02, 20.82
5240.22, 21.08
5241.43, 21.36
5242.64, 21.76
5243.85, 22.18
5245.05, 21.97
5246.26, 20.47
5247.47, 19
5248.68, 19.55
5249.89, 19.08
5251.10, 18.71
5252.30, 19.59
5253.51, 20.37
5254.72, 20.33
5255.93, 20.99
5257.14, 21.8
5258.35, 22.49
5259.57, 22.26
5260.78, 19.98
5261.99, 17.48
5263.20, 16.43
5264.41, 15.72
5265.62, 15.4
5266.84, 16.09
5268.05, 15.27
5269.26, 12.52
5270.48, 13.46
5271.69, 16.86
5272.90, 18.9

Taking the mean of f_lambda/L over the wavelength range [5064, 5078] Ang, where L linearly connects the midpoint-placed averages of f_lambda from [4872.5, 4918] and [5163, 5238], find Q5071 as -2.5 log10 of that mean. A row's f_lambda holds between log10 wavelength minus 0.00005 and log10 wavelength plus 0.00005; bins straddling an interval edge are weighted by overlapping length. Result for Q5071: 0.17 mag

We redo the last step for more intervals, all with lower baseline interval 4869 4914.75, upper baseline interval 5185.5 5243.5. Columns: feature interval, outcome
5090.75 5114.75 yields 0.243 mag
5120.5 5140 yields 0.255 mag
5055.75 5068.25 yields 0.186 mag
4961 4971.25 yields 0.068 mag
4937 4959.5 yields 0.041 mag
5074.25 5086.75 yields 0.238 mag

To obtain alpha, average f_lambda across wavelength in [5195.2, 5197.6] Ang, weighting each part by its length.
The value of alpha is 15.8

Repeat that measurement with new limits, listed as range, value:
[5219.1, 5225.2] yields 20.4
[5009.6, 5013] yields 15.1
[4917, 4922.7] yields 15.3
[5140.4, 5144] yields 14.5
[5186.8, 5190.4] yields 14.6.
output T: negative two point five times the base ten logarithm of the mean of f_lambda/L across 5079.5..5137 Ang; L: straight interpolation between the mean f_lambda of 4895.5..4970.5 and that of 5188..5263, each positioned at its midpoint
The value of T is 0.273 mag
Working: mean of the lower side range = 17.9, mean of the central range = 14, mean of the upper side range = 18.1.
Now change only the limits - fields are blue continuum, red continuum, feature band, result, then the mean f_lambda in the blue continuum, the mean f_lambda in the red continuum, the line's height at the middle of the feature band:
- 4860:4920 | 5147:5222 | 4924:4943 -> -0.05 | 18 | 13.6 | 17.4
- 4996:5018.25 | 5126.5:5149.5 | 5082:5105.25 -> 0.02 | 14.8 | 14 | 14.2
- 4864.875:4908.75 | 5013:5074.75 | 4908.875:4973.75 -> -0.05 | 18.1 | 14.5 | 16.8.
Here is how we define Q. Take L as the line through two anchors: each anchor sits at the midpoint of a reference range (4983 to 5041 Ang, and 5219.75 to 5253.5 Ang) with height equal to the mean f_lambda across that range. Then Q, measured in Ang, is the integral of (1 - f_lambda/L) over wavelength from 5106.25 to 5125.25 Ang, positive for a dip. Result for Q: 3.0 Ang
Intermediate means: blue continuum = 14.9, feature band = 14.4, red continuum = 19.9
